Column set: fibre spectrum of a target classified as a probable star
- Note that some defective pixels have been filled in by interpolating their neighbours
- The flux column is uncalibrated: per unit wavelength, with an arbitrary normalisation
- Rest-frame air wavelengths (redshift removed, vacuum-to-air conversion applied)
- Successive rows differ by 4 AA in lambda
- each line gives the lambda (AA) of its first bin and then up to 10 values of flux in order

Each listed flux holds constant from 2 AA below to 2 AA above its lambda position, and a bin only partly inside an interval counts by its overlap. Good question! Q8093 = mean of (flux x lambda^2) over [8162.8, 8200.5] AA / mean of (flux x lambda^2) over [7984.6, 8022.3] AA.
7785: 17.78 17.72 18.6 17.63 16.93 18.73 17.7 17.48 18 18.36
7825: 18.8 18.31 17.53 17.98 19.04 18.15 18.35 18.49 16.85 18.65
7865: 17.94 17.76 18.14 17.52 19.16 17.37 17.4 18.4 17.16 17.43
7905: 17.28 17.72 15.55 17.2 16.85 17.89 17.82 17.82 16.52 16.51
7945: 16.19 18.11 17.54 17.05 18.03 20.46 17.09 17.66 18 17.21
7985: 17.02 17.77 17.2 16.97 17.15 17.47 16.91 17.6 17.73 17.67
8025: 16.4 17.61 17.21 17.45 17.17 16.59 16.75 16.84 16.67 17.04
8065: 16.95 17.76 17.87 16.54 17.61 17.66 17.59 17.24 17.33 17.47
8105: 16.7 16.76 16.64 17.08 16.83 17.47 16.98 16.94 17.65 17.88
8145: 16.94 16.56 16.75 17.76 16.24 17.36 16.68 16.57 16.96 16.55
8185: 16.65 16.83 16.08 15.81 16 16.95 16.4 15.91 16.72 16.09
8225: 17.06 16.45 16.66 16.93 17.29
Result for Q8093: 1.0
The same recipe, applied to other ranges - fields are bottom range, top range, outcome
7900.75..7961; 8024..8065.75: 1.02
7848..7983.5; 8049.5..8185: 1.02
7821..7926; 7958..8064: 1.01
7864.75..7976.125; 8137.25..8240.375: 1.02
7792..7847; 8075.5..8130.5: 1.02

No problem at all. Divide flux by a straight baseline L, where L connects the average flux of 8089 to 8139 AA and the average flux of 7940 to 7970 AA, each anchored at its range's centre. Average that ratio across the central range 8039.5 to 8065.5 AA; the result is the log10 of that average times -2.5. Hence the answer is 0.03 mag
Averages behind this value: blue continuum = 17.7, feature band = 16.8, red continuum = 17.1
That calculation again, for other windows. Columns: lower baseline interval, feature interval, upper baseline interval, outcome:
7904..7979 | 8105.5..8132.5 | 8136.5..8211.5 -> 0.00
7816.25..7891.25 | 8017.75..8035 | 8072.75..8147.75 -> 0.01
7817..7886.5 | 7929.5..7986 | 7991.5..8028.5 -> 0.00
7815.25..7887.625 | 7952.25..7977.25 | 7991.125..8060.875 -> -0.03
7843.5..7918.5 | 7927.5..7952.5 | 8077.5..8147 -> 0.03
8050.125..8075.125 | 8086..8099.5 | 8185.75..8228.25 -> -0.03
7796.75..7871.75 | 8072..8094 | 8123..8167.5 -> -0.01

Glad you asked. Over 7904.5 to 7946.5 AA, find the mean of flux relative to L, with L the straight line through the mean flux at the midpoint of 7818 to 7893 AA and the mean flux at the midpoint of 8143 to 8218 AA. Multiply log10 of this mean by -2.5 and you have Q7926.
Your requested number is 0.05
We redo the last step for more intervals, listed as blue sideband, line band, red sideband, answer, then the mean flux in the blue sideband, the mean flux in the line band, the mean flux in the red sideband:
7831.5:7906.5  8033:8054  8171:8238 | 0.01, 17.9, 17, 16.5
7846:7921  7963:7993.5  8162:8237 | -0.03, 17.7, 17.8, 16.5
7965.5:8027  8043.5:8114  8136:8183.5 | 0.00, 17.4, 17.1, 17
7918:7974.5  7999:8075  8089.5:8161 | 0.01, 17.5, 17.2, 17.1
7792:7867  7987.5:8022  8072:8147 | 0.01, 18.1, 17.4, 17.2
